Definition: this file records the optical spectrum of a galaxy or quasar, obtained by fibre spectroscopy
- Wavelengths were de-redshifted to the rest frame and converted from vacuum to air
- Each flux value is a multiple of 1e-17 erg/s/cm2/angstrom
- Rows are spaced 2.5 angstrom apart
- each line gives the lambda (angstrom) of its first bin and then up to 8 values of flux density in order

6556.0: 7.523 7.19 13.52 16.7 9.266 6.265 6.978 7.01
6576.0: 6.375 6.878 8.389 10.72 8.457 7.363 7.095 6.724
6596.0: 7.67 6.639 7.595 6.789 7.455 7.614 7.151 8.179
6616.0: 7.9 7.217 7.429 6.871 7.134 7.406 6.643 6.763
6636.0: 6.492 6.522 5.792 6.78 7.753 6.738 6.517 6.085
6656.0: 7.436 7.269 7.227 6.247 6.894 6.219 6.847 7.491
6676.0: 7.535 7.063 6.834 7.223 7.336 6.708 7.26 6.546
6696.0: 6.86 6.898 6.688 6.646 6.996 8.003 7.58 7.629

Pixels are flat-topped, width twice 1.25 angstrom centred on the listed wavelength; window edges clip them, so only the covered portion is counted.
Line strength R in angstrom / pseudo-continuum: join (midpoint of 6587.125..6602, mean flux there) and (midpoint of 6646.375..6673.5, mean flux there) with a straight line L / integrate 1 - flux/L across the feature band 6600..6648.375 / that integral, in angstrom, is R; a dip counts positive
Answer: -0.7 angstrom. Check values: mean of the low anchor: 7.18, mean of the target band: 7.12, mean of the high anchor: 6.81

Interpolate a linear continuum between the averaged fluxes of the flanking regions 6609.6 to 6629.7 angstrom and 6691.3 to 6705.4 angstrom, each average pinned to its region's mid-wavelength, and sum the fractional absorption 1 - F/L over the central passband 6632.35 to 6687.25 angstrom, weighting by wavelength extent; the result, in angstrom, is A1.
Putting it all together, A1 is 1.7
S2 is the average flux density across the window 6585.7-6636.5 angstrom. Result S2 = 7.26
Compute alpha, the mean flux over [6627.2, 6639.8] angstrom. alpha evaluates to 6.76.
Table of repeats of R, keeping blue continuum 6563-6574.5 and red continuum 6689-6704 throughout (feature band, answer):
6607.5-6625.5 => 1.34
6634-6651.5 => 2.25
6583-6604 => 2.08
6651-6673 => 1.70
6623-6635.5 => 1.47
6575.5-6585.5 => 0.43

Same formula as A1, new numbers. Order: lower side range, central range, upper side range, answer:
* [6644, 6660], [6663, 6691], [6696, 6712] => 0.21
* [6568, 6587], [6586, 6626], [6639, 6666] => -0.05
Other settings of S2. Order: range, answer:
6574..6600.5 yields 7.61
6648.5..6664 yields 6.82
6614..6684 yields 6.95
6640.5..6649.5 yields 6.85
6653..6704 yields 6.94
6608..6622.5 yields 7.57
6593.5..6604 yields 7.15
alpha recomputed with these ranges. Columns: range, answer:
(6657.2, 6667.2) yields 6.91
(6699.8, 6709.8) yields 7.09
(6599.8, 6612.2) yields 7.32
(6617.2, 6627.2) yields 7.17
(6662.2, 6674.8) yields 6.74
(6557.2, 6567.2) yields 11.7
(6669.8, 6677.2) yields 7.29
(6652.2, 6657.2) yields 6.75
